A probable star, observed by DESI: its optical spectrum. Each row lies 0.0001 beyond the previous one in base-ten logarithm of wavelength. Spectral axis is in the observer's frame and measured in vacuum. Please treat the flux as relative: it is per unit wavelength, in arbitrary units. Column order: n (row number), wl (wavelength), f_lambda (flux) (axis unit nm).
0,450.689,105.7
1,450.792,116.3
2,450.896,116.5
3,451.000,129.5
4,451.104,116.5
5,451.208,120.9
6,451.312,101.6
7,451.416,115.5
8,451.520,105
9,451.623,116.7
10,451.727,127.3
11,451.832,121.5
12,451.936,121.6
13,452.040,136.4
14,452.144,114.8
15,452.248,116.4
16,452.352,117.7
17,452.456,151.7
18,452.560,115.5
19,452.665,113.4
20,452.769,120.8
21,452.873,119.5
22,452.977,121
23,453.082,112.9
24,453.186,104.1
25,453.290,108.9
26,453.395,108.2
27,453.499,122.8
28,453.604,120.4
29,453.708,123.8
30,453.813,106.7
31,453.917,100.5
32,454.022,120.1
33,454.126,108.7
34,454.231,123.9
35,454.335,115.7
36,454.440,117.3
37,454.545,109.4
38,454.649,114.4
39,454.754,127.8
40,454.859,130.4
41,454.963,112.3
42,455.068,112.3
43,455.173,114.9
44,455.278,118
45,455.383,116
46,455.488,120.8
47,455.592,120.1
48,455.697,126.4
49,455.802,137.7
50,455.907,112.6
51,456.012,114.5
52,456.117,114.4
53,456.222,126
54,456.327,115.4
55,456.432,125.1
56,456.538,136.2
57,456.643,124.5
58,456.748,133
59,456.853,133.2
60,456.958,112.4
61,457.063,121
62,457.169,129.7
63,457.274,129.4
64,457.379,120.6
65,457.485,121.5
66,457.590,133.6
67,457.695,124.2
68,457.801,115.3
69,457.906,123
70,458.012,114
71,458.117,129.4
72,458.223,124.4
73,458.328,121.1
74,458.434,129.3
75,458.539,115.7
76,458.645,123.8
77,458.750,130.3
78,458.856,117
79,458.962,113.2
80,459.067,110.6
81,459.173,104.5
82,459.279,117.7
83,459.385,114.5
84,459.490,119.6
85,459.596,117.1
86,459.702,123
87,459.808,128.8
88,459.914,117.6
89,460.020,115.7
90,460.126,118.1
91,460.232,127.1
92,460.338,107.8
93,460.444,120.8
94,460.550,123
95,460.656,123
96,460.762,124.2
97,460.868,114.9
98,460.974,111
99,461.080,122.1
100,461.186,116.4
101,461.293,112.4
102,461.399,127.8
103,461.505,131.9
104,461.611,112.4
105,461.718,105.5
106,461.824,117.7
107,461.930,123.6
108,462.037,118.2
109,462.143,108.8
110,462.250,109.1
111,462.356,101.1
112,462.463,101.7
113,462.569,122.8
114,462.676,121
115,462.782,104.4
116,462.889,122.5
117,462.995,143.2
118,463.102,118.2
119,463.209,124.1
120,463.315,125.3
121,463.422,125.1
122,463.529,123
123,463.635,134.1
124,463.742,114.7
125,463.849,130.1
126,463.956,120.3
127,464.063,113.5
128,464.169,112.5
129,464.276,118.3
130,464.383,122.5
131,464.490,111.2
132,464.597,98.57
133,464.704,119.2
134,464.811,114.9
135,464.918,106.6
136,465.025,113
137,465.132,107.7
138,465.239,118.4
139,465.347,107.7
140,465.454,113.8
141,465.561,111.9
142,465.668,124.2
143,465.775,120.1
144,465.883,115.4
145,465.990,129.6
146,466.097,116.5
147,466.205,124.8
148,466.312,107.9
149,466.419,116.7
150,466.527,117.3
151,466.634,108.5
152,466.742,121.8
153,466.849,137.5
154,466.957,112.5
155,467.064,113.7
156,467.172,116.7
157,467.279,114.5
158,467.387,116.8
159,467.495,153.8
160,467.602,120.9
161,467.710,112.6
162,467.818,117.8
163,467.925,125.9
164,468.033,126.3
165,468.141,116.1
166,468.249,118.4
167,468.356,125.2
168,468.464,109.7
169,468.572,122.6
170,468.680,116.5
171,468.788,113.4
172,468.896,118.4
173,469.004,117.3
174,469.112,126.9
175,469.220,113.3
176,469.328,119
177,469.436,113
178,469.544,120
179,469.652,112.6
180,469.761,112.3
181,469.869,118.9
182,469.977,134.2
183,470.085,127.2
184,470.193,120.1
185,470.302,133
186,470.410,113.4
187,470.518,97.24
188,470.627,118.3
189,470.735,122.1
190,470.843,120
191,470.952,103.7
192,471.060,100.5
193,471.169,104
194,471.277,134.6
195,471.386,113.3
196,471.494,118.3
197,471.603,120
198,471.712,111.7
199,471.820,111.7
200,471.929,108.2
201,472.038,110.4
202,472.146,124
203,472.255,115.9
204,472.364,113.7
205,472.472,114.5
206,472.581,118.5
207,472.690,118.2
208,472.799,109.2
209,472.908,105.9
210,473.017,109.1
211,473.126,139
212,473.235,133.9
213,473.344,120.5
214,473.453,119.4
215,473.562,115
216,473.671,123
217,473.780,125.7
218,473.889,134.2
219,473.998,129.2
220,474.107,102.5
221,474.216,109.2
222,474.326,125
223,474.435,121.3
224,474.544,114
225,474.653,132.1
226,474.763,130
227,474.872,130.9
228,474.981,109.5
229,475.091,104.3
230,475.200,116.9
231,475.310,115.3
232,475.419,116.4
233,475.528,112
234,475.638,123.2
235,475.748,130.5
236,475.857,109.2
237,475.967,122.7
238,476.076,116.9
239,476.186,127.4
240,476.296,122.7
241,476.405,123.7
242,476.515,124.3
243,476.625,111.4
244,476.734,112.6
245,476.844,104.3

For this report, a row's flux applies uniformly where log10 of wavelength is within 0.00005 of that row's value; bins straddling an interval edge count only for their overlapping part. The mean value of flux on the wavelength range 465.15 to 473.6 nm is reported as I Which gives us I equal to 118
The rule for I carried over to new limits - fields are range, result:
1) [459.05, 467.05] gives 118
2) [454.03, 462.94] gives 119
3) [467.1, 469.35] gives 120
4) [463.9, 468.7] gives 118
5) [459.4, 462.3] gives 118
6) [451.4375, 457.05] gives 119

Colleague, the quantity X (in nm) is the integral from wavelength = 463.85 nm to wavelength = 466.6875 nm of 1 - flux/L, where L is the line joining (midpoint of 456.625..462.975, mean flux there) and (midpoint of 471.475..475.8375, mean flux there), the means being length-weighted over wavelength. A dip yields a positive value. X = 0.09 nm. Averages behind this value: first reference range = 119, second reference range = 118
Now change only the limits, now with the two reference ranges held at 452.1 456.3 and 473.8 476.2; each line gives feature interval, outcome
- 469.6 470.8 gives 0.002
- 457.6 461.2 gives -0.039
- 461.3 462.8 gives 0.046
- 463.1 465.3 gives 0.020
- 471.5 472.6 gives 0.041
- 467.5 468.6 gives -0.018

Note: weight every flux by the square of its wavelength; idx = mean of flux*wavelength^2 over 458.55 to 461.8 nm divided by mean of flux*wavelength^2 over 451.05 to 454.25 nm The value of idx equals 1.04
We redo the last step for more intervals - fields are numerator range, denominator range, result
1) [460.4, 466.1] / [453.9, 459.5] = 1.00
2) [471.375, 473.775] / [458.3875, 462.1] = 1.04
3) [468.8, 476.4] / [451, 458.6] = 1.06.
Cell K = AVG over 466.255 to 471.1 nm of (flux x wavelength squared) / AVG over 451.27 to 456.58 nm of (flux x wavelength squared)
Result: 1.1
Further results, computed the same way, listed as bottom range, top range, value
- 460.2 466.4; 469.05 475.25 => 1.04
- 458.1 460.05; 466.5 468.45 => 1.05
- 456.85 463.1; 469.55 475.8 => 1.05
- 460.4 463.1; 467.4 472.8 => 1.04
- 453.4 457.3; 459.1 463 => 1.00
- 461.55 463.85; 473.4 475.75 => 1.06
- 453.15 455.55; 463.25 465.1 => 1.06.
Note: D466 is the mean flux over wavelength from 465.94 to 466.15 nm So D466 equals 123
